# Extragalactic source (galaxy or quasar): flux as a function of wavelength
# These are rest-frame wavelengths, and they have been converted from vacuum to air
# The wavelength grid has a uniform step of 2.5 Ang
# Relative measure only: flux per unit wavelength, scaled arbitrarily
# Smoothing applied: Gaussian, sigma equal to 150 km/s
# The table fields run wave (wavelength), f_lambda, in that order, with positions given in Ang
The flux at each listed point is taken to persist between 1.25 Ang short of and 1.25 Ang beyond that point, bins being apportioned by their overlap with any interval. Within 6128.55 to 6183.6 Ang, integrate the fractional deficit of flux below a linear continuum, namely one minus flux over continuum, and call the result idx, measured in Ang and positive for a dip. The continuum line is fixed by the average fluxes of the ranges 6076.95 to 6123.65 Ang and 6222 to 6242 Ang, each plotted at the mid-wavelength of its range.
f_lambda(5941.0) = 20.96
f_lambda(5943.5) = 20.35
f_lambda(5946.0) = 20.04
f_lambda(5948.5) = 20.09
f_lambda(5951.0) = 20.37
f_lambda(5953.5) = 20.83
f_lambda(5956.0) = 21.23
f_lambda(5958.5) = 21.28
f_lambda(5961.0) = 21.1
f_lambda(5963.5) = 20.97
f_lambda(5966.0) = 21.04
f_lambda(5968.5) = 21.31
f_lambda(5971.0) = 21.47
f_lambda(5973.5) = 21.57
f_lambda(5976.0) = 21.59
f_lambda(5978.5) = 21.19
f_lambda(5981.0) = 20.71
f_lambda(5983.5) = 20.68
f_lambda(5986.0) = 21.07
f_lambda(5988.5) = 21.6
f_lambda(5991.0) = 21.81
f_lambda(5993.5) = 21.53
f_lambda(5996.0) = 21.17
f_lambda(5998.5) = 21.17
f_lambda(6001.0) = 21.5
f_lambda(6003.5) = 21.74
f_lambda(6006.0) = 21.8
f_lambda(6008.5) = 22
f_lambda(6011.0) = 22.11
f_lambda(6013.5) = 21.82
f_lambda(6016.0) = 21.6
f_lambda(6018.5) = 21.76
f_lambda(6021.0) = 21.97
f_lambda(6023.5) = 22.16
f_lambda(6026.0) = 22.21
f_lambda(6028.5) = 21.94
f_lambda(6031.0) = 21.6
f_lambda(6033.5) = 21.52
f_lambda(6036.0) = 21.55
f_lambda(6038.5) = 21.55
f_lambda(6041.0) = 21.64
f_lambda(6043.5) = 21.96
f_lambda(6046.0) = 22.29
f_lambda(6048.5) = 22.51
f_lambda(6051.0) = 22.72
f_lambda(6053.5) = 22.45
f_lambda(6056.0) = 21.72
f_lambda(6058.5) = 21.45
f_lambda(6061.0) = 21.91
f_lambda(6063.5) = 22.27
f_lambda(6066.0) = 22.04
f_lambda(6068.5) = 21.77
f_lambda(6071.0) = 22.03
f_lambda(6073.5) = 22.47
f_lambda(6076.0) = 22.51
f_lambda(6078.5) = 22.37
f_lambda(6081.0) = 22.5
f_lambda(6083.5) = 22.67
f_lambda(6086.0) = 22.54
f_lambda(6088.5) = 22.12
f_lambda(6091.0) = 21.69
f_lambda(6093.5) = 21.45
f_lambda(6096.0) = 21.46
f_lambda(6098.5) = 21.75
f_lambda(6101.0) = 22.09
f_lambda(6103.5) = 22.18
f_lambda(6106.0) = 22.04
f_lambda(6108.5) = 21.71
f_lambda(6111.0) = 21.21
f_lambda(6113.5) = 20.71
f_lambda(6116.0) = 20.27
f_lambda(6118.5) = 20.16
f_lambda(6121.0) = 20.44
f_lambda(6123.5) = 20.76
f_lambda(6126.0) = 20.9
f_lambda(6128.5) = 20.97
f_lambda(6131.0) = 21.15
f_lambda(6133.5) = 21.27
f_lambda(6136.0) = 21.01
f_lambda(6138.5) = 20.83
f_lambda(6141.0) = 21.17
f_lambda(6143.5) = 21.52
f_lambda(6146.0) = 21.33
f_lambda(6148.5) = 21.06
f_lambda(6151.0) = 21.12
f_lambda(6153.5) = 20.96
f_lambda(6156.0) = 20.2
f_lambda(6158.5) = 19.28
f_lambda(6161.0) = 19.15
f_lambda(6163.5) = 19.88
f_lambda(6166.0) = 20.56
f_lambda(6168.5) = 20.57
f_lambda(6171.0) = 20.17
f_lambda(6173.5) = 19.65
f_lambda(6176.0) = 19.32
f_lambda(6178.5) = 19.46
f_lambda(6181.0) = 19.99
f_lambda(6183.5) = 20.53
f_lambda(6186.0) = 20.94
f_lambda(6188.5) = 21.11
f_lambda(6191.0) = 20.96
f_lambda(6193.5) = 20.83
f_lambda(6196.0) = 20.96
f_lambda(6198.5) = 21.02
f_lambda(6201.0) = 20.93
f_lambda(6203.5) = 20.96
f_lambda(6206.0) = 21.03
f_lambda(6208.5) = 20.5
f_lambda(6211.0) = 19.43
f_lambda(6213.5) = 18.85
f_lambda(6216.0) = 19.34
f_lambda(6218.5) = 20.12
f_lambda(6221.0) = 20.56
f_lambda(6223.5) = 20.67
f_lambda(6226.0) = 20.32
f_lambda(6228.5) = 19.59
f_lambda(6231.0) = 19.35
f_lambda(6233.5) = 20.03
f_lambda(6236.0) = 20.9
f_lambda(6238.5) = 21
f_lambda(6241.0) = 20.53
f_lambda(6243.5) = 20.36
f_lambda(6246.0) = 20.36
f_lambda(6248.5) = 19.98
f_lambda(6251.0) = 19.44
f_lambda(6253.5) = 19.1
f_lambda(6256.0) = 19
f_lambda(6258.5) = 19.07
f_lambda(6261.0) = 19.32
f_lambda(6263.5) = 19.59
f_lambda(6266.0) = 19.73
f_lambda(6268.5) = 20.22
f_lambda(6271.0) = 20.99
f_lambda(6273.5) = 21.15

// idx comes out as 1.5 Ang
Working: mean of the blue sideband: 21.6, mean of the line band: 20.5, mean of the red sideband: 20.3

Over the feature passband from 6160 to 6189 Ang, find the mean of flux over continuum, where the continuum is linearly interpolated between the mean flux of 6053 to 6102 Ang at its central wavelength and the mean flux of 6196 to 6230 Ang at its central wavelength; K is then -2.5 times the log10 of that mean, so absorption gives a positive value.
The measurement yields 0.04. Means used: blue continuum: 22.1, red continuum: 20.3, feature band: 20.1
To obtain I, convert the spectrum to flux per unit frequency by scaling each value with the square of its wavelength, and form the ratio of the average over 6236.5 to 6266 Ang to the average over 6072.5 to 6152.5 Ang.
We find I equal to 0.97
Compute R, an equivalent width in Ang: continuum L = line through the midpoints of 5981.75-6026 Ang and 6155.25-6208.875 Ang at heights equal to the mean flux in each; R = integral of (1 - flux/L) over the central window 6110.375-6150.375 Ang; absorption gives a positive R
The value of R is -0.37 Ang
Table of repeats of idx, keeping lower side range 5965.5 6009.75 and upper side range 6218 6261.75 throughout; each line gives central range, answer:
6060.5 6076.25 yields -0.9 Ang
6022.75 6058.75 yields -1.5 Ang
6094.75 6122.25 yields -0.7 Ang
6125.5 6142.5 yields -0.4 Ang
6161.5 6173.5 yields 0.1 Ang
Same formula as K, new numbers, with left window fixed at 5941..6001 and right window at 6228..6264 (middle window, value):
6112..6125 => -0.004 mag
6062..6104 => -0.079 mag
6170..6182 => 0.025 mag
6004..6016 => -0.051 mag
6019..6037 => -0.053 mag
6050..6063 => -0.069 mag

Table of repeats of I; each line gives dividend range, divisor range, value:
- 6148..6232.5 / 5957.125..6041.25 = 1.00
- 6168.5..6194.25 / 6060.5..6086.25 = 0.94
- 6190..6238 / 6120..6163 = 1.00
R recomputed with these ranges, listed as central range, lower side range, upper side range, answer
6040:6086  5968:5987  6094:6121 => -2.0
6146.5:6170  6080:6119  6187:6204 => 1.0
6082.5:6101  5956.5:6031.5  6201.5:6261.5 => -0.9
